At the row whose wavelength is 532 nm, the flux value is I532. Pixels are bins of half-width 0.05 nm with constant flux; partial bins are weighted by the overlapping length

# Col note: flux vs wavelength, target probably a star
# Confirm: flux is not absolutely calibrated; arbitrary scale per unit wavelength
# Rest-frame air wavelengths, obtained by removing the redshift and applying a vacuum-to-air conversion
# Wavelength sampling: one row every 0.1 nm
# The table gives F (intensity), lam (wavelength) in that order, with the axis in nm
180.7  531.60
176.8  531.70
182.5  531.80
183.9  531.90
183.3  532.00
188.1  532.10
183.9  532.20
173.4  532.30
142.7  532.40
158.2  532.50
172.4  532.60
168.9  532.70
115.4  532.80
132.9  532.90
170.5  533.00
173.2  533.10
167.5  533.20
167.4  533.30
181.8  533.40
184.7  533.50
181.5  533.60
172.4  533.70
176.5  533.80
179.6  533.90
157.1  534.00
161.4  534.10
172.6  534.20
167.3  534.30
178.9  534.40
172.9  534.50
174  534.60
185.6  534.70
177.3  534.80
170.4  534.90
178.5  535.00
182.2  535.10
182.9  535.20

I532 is 183.3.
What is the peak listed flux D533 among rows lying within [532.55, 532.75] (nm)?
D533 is 172.4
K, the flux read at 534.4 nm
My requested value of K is 178.9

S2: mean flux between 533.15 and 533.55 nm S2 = 175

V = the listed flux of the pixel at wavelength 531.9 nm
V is 183.9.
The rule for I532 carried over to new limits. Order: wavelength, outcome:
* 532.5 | 158.2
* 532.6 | 172.4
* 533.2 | 167.5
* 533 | 170.5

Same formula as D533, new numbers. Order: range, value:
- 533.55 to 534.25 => 181.5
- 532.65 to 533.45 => 181.8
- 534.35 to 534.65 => 178.9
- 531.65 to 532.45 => 188.1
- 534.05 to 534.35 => 172.6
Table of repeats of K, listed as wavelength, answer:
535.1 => 182.2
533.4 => 181.8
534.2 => 172.6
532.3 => 173.4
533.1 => 173.2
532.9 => 132.9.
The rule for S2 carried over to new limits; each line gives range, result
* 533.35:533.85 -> 179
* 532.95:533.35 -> 170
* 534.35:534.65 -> 175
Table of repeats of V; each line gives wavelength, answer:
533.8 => 176.5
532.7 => 168.9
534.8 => 177.3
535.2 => 182.9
